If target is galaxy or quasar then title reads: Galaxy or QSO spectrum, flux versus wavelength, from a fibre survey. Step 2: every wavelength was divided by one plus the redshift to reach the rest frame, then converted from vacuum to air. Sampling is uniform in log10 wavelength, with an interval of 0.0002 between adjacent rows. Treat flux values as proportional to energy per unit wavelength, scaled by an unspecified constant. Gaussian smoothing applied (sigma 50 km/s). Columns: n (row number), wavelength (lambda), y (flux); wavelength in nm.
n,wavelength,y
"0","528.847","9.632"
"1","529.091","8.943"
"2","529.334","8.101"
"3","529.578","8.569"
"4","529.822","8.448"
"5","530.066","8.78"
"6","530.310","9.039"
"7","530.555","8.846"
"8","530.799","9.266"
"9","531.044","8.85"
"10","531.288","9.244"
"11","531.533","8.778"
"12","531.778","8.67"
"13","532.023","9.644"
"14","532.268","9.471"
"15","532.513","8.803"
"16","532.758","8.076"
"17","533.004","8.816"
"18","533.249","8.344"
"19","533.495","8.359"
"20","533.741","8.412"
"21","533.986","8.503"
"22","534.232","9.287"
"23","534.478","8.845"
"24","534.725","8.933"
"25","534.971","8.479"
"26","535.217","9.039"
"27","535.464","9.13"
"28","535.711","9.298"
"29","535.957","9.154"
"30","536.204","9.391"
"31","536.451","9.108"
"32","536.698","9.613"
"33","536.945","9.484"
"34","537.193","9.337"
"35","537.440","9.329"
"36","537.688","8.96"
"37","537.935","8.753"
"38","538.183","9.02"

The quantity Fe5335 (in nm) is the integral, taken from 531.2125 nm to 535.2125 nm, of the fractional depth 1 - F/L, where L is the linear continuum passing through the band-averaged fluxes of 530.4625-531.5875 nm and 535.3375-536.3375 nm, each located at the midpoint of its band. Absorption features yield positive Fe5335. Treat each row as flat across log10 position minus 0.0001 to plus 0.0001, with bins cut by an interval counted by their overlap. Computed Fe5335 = 0.142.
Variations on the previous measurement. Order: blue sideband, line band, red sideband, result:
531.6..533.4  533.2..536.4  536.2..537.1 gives 0.09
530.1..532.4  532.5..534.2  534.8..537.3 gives 0.12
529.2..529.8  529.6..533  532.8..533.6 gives -0.20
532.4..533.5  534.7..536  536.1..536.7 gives 0.01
